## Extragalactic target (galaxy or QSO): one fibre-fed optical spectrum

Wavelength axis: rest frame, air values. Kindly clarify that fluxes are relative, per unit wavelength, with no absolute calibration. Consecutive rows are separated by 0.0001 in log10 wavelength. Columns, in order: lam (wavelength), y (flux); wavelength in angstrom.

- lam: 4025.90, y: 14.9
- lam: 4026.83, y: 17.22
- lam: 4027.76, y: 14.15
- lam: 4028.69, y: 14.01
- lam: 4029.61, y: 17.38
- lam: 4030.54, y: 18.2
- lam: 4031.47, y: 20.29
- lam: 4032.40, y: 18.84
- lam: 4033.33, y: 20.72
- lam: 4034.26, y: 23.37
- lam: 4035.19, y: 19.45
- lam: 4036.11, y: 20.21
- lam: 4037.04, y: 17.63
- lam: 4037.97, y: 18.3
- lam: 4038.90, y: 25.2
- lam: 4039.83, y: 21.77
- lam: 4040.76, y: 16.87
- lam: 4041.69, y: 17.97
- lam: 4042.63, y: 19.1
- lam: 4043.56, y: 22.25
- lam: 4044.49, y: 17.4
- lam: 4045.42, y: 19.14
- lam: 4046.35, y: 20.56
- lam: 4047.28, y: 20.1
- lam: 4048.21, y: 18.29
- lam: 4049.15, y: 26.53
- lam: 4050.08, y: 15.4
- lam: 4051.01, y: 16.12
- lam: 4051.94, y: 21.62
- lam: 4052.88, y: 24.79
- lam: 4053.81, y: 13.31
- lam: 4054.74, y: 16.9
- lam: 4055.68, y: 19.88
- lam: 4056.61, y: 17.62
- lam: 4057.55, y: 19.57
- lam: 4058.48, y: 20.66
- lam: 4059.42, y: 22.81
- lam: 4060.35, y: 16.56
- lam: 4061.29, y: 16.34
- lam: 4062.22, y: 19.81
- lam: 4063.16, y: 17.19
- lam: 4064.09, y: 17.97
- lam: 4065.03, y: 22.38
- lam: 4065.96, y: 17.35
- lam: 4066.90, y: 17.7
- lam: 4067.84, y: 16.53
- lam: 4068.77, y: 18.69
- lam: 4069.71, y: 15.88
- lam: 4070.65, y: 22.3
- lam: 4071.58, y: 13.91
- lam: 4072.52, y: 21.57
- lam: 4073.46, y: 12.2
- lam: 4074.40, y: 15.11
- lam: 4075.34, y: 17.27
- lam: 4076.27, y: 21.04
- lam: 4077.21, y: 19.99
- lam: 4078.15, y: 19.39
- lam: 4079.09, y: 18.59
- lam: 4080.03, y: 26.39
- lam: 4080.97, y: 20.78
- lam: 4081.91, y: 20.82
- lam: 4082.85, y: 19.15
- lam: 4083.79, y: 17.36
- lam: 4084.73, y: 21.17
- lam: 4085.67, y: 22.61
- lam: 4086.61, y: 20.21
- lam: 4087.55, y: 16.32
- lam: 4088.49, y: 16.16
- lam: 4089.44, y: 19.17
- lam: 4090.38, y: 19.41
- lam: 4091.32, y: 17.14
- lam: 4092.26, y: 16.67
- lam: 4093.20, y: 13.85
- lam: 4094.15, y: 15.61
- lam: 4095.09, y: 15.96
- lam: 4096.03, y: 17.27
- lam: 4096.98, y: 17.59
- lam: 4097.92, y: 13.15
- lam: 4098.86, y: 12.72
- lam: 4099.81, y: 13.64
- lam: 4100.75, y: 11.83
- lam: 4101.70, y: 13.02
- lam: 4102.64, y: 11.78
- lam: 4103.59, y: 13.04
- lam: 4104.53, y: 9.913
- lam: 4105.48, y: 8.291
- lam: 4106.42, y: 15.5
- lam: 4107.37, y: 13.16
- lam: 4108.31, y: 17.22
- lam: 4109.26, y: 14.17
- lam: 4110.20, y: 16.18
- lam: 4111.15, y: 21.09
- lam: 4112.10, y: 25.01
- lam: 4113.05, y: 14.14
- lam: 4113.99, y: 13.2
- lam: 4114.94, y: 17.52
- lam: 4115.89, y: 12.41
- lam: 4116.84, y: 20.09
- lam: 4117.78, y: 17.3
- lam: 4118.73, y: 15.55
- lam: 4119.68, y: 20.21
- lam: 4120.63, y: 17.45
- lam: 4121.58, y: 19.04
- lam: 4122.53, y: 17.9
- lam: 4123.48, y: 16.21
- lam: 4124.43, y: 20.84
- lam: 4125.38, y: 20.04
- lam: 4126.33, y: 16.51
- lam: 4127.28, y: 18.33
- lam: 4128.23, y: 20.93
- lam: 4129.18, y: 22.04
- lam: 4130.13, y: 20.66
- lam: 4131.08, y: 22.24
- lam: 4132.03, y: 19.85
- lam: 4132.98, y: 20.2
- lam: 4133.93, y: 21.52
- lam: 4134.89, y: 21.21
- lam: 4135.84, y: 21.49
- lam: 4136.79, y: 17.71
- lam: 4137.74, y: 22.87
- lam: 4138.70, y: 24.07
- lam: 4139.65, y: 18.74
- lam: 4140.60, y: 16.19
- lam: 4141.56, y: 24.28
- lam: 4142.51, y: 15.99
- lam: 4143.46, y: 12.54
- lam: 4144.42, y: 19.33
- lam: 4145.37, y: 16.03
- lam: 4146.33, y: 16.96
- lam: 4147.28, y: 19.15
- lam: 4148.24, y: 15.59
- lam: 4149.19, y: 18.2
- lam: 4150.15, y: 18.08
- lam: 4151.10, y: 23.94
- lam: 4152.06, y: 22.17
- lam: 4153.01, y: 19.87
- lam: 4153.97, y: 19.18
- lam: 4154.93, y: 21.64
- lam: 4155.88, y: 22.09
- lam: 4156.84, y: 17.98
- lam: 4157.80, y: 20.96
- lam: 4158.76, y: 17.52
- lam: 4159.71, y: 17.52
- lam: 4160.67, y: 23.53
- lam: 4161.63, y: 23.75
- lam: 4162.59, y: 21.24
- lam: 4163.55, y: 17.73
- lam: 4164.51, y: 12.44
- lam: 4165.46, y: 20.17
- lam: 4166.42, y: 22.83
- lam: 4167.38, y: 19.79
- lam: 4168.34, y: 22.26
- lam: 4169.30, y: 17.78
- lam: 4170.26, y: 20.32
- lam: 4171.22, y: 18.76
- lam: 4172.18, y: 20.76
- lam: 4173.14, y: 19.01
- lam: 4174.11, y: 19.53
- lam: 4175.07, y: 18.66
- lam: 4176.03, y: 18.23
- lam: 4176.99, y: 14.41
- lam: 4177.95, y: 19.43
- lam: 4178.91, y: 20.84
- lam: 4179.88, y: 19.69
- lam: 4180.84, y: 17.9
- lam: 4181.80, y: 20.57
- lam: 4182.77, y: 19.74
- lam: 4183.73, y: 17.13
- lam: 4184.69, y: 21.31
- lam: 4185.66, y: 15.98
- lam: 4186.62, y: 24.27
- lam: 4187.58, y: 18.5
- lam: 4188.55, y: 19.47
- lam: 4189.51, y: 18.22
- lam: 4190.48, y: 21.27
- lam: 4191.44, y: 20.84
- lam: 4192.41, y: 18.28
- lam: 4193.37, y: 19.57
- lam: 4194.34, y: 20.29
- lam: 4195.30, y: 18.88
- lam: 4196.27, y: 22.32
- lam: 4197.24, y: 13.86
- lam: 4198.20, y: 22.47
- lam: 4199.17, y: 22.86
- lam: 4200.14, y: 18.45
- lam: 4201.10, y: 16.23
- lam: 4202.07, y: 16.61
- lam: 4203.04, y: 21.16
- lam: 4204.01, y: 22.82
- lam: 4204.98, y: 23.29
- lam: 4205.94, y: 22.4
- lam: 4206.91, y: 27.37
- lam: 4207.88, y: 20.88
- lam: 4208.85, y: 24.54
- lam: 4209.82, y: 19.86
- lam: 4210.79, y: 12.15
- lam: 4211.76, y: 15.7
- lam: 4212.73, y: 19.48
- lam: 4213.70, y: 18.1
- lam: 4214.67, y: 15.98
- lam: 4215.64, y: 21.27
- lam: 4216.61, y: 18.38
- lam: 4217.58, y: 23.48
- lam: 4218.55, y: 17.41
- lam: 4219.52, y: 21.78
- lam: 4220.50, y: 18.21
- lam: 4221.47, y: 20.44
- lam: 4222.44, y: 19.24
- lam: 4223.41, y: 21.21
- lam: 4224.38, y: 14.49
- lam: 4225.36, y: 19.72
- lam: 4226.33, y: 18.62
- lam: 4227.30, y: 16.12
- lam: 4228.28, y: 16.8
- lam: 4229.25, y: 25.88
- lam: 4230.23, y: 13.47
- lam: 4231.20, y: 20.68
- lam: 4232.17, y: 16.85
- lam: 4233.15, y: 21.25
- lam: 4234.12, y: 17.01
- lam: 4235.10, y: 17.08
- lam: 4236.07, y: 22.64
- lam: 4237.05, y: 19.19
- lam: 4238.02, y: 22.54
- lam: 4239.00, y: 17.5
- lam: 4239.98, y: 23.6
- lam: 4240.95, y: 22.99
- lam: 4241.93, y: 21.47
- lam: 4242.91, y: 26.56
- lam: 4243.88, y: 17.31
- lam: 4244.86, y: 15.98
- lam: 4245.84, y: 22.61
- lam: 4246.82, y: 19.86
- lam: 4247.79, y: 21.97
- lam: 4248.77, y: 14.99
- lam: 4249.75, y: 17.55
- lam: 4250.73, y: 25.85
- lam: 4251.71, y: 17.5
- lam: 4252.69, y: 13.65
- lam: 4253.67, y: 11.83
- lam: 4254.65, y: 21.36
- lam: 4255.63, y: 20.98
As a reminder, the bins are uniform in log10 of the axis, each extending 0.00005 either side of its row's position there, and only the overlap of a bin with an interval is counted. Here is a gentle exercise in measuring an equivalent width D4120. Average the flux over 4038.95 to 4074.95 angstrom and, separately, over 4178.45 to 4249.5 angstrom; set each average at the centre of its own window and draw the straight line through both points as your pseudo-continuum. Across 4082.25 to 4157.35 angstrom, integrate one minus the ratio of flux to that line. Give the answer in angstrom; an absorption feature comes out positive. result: 5.3 angstrom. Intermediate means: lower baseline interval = 18.8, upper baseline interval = 19.7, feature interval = 17.8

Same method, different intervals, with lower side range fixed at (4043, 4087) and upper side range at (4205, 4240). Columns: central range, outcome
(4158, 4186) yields 0.1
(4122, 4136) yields -0.5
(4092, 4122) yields 6.0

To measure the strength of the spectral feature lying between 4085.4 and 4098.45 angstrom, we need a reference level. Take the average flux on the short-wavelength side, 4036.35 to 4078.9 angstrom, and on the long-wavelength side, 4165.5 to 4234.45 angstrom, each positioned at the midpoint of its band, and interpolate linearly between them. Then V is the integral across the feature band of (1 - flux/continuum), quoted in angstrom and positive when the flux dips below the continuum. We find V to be 1.3 angstrom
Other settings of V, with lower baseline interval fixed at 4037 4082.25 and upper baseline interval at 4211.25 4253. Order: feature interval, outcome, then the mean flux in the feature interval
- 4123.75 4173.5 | -1.2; 19.7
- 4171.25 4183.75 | 0.2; 19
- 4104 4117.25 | 2.5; 15.5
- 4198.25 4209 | -1.2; 21.4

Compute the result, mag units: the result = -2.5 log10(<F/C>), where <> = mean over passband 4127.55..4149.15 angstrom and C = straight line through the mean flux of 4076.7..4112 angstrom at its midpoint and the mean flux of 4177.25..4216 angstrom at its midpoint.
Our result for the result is -0.09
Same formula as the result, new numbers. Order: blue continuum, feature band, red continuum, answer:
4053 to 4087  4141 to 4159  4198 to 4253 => 0.02 mag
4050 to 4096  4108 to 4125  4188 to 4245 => 0.08 mag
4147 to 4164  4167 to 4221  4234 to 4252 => 0.03 mag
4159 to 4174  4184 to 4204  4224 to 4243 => 0.01 mag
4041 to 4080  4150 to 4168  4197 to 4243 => -0.04 mag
